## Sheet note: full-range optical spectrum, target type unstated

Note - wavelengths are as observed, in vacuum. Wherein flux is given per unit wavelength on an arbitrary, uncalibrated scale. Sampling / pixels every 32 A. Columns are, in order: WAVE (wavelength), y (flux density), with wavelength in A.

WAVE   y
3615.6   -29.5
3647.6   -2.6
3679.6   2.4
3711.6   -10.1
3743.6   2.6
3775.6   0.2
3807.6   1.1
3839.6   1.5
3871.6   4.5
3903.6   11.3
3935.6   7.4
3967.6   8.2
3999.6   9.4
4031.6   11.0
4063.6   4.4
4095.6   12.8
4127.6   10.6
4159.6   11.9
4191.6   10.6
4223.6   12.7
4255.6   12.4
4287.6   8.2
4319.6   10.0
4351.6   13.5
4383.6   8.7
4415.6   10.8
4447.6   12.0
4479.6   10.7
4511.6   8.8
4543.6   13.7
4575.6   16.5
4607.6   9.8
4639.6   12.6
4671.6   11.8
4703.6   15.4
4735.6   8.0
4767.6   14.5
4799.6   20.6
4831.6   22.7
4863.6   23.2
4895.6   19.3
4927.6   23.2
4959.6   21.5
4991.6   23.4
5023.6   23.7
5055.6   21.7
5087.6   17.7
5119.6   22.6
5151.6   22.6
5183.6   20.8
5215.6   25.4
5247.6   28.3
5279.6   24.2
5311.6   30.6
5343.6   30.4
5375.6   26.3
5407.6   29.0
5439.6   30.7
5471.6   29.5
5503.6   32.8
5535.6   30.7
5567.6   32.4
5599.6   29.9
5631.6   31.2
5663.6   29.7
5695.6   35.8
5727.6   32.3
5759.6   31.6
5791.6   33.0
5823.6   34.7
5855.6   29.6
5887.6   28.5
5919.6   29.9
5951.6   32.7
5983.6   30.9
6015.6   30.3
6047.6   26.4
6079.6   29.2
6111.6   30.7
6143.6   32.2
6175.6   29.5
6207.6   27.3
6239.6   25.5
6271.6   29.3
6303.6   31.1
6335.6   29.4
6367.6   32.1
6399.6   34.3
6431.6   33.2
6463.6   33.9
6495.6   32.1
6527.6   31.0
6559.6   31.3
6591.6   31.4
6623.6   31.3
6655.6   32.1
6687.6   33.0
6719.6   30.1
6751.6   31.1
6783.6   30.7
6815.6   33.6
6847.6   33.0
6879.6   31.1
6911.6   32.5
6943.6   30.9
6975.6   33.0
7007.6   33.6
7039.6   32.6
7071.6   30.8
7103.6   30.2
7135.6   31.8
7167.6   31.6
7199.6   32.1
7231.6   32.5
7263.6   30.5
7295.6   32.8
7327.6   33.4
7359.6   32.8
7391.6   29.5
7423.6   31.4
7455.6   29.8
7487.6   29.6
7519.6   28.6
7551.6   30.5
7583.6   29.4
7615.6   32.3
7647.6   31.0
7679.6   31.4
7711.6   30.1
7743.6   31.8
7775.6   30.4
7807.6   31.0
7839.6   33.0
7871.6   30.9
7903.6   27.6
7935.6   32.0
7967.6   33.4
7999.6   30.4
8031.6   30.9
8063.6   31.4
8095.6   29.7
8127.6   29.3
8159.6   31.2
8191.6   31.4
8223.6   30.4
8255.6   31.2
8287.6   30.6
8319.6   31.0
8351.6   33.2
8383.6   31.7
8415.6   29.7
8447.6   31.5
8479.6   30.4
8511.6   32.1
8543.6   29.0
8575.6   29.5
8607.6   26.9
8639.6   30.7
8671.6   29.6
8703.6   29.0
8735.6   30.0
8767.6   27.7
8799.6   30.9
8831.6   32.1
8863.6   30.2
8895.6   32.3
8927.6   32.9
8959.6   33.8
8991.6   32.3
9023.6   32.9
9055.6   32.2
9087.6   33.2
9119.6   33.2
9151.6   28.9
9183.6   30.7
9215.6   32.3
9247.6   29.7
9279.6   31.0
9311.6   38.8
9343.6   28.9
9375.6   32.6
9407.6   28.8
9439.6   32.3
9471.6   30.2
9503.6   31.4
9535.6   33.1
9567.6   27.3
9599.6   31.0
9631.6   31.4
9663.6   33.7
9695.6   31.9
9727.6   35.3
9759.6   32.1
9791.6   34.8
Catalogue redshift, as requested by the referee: 0.20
